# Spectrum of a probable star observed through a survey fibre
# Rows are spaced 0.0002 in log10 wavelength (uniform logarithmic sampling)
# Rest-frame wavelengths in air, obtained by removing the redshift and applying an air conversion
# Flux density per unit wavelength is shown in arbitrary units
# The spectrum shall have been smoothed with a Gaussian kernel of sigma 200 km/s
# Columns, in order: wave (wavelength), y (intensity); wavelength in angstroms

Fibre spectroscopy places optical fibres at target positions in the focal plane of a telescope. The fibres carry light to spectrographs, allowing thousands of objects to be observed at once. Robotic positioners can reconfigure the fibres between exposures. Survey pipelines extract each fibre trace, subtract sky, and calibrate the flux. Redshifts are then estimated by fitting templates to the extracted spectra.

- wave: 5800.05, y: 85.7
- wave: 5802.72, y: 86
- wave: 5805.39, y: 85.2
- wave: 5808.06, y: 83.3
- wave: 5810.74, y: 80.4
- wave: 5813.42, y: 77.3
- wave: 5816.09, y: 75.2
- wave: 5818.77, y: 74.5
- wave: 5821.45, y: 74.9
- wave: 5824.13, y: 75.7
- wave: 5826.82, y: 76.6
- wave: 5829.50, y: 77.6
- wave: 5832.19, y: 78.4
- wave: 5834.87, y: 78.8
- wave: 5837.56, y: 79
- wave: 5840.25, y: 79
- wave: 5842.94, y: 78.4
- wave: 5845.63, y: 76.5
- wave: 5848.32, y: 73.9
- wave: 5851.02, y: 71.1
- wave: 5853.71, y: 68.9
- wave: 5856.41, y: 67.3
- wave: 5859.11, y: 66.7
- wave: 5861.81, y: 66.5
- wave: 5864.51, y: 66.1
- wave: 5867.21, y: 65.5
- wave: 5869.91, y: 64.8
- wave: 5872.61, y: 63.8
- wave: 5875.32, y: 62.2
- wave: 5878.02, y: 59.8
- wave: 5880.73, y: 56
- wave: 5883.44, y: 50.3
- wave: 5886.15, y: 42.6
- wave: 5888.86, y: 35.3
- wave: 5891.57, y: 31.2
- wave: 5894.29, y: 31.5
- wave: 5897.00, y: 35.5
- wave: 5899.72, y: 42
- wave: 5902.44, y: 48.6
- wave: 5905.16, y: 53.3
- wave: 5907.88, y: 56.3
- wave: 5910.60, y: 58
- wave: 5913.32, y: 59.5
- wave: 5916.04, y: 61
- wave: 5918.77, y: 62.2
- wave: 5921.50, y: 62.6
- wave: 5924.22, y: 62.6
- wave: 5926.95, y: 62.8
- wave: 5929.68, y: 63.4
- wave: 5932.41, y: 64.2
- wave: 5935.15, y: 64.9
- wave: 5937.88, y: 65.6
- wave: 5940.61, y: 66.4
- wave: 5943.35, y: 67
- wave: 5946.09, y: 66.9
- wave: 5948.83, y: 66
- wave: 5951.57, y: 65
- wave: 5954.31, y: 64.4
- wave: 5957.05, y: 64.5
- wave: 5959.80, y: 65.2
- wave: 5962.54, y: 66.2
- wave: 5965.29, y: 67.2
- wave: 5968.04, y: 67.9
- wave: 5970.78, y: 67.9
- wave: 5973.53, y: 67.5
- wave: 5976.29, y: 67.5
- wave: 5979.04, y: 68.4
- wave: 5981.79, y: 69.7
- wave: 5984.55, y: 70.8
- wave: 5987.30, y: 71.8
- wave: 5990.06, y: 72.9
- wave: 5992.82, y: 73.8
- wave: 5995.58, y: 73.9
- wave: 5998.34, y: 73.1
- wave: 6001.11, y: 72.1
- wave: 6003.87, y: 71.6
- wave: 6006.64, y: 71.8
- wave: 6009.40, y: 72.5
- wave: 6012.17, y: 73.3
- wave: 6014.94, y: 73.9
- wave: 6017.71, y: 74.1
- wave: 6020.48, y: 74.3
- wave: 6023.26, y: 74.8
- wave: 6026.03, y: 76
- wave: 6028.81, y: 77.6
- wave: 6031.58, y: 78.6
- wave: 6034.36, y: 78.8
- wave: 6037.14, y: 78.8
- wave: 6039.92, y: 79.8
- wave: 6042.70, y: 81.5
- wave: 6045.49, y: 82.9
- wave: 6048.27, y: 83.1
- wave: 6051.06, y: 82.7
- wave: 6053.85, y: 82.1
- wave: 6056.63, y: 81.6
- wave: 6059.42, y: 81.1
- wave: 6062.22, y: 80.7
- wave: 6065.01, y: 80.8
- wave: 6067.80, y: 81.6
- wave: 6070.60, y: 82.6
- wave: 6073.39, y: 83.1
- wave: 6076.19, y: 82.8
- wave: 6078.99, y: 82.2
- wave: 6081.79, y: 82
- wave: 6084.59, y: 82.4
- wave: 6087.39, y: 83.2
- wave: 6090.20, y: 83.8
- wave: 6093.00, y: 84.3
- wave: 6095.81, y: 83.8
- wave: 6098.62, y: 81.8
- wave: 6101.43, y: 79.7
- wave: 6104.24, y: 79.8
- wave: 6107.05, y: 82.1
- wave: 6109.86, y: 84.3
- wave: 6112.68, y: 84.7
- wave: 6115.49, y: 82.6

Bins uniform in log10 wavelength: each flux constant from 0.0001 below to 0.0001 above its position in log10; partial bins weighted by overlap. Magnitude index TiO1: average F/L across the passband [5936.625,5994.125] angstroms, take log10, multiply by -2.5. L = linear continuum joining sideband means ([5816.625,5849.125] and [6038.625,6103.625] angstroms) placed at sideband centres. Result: 0.18 mag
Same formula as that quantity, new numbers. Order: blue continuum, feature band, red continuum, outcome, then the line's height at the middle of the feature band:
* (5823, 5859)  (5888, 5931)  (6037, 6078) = 0.435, 77.2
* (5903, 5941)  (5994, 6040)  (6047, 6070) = 0.009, 75.5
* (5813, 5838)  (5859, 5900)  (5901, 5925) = 0.248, 65.2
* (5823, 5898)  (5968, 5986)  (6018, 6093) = 0.079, 73.8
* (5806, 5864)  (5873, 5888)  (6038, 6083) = 0.375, 76.6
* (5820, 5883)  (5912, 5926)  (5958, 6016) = 0.145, 70.4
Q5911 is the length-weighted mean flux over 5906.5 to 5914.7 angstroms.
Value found 58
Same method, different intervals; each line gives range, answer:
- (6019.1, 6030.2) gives 75.7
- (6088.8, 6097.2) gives 84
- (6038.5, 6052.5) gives 82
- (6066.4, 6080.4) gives 82.5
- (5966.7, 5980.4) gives 67.9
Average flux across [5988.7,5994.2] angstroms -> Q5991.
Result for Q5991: 73.3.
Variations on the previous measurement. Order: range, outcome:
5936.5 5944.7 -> 66.4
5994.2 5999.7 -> 73.5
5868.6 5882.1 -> 61.3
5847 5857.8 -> 70.2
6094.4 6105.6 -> 81.2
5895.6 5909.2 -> 47.1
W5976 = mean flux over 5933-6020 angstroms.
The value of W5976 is 69.2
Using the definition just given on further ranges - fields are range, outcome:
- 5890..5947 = 56.3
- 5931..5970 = 65.8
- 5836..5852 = 76.4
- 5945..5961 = 65.3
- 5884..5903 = 38.2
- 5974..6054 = 75.1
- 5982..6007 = 72.3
